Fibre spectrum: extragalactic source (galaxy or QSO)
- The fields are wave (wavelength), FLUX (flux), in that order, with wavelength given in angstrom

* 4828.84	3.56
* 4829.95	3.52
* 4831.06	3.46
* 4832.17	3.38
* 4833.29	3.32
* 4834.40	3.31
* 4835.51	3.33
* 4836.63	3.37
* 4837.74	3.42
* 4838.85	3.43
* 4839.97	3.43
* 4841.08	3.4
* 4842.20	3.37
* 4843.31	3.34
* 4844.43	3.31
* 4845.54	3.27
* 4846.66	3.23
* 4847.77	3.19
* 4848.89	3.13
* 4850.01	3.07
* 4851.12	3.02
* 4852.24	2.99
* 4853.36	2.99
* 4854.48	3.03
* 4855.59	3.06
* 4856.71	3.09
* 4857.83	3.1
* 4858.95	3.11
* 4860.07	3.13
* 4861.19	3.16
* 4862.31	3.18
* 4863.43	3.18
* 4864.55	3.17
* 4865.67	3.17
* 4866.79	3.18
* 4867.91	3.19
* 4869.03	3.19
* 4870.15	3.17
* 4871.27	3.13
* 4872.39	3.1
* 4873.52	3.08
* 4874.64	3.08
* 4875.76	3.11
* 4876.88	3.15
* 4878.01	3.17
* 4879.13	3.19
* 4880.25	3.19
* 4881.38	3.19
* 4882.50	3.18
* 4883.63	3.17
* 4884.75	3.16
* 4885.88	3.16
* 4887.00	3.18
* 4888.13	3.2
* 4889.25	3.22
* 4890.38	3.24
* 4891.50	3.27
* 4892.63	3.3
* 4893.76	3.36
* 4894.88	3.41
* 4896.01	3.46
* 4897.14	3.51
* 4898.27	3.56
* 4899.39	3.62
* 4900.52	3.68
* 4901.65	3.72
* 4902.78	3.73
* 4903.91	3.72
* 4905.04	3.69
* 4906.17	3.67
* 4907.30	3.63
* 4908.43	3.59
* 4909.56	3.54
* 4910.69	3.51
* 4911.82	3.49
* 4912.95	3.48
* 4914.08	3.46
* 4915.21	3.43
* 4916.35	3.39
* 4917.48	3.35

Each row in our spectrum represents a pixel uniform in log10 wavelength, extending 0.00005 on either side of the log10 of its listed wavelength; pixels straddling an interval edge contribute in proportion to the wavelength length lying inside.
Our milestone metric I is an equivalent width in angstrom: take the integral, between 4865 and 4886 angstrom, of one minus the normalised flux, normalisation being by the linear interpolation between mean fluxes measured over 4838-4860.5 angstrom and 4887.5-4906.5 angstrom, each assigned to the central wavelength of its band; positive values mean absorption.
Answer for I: 1.2 angstrom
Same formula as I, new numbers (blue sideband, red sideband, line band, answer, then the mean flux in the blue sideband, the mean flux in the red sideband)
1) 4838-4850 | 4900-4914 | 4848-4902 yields 3.9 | 3.3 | 3.61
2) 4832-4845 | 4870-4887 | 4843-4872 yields 1.1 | 3.37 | 3.15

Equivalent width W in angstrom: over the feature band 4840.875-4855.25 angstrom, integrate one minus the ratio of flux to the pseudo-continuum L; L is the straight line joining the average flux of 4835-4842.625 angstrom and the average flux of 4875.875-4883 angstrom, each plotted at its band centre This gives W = 0.7 angstrom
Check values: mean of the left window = 3.39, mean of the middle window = 3.17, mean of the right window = 3.17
